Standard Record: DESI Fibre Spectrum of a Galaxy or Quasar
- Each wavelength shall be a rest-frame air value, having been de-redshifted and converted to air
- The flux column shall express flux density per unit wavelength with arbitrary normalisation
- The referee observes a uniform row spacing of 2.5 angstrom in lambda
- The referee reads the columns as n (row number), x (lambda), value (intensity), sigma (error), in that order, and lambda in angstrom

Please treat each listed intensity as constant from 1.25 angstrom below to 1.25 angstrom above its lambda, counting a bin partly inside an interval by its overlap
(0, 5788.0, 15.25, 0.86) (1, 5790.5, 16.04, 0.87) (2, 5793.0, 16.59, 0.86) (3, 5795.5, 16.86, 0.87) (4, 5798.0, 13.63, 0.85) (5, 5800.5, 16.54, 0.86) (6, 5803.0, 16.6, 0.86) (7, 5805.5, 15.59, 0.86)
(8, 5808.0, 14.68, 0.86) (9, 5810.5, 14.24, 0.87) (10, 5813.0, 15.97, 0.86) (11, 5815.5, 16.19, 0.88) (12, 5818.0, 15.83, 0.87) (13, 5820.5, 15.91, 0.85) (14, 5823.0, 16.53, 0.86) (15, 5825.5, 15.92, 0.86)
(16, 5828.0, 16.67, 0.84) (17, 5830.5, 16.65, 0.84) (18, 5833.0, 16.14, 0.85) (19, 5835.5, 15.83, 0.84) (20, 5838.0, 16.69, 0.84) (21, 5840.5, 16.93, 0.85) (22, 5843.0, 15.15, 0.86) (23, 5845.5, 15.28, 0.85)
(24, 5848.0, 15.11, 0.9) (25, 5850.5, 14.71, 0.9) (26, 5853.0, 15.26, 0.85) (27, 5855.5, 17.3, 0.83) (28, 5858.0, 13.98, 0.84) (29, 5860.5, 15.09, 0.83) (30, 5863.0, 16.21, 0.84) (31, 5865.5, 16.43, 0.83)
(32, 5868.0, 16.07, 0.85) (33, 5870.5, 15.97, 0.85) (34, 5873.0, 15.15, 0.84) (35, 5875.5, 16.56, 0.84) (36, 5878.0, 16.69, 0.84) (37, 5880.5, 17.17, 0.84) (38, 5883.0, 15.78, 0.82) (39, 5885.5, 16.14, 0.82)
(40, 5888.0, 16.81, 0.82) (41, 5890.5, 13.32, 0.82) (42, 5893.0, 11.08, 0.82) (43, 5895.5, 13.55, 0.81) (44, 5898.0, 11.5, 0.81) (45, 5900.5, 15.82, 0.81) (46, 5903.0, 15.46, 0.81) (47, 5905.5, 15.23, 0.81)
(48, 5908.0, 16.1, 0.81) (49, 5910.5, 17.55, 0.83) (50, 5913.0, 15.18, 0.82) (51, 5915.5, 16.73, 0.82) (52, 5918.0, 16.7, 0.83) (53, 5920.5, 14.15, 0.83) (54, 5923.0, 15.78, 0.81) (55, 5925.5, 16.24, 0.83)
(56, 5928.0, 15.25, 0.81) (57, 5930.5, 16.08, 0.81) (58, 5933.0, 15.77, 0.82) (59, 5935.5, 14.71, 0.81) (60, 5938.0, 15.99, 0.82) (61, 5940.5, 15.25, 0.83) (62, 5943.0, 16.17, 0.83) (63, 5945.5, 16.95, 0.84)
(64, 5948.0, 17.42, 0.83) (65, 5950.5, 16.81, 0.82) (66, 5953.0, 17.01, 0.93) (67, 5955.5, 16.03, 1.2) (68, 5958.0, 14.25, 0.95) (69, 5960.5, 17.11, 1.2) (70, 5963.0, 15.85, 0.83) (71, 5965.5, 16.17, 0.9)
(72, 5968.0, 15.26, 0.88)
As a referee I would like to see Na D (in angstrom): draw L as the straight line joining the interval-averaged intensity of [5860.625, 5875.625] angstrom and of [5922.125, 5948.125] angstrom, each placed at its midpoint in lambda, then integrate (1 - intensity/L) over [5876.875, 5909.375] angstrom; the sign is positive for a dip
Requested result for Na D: 1.96 angstrom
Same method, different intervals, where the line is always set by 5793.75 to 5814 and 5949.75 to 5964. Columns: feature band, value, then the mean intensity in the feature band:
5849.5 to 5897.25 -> 1.3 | 15.4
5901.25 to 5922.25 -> 0.1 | 15.9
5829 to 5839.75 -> -0.5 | 16.4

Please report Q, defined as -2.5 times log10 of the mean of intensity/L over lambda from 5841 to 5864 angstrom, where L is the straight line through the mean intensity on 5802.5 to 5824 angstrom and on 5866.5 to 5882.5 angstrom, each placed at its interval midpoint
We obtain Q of 0.05 mag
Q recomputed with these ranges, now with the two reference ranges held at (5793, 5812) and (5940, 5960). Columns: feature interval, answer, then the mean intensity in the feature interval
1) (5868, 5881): -0.02 mag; 16.2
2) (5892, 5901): 0.24 mag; 12.8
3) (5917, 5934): 0.03 mag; 15.7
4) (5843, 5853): 0.05 mag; 15.1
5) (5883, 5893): 0.07 mag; 14.9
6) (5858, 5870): 0.01 mag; 15.7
